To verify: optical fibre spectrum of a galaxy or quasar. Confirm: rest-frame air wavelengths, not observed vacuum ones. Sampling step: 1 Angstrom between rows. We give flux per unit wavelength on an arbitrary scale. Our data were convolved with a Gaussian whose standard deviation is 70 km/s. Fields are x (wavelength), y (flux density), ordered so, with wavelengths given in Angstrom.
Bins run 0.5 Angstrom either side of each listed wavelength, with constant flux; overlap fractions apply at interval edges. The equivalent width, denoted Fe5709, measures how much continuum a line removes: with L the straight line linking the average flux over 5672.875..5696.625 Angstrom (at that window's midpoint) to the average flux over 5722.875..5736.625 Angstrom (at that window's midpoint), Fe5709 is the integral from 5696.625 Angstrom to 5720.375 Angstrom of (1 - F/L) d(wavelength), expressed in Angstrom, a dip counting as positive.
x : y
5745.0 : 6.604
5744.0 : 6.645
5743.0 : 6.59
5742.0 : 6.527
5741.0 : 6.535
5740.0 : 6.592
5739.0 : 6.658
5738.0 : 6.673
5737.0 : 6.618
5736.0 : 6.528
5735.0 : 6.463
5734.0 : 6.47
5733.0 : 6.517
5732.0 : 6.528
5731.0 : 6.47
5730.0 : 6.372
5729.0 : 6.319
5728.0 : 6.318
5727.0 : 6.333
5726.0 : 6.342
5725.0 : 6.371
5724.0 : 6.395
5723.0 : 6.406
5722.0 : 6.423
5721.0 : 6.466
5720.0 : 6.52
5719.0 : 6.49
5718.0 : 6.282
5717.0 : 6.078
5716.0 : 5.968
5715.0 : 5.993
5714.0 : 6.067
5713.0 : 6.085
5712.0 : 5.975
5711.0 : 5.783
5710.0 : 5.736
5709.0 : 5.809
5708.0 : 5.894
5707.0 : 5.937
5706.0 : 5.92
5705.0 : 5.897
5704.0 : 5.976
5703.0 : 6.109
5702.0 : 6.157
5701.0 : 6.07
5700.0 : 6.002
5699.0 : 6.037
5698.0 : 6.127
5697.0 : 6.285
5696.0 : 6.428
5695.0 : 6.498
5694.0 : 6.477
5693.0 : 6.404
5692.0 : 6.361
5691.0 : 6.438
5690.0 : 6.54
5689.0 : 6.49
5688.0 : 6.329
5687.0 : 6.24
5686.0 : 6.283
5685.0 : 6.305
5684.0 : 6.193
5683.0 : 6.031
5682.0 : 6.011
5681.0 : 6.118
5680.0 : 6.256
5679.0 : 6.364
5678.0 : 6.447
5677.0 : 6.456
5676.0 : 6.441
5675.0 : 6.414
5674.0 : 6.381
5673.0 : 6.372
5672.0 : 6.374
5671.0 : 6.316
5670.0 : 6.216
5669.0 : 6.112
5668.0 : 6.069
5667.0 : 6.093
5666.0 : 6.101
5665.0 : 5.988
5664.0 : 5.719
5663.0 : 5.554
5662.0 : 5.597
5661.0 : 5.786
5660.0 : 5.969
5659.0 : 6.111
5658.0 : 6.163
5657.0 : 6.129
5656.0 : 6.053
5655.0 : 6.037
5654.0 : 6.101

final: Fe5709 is 1.3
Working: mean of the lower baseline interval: 6.34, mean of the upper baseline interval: 6.42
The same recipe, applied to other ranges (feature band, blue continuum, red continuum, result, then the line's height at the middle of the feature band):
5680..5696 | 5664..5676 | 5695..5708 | -0.5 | 6.14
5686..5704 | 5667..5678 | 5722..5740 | 0.2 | 6.37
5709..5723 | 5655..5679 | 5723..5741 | 0.5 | 6.38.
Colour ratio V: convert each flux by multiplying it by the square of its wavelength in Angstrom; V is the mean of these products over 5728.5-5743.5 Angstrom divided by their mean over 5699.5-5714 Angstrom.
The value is 1.1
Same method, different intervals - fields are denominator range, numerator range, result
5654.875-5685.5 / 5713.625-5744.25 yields 1.07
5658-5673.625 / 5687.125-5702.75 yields 1.06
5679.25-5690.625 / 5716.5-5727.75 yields 1.03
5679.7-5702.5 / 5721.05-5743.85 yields 1.05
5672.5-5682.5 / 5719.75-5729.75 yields 1.03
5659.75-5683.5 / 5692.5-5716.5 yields 1.00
